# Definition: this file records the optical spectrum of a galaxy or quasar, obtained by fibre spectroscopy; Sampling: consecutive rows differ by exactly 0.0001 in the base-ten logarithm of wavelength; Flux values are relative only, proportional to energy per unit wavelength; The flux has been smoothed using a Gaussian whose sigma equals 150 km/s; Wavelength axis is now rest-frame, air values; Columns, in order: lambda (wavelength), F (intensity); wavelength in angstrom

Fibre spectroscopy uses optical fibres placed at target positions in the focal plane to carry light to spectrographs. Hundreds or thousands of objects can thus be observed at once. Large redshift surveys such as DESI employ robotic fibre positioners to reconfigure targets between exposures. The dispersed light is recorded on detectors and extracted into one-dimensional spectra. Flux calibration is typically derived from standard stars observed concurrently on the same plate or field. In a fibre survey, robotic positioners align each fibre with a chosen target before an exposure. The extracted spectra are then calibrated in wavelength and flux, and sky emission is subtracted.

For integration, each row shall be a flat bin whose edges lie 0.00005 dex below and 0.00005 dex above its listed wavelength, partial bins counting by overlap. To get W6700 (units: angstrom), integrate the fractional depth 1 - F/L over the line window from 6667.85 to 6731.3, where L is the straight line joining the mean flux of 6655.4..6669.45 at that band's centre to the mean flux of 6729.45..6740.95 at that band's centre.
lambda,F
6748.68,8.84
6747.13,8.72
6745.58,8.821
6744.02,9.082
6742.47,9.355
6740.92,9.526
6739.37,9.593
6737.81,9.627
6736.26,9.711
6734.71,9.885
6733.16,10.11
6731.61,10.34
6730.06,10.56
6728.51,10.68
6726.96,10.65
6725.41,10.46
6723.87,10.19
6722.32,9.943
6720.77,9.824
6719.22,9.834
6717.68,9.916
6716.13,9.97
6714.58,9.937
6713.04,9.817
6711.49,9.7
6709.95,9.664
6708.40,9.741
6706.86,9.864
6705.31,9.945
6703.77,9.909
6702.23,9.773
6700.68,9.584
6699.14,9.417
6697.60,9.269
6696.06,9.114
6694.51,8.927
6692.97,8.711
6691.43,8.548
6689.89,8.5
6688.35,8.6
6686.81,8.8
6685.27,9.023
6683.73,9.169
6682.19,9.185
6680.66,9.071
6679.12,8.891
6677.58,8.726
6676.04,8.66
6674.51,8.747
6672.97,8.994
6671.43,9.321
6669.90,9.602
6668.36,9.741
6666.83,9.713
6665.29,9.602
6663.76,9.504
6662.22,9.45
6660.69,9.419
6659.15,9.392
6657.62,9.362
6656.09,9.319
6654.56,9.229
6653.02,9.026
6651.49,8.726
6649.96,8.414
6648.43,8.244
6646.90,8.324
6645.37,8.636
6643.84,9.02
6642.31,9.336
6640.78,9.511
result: 1.5 angstrom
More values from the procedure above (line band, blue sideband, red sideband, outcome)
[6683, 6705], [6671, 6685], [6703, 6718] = 0.67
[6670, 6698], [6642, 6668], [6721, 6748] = 1.37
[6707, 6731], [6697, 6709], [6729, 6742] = -0.61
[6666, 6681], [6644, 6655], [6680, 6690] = -0.52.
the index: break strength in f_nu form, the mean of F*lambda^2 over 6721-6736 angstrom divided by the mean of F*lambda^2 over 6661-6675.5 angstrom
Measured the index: 1.1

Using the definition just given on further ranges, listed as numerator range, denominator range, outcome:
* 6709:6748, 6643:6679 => 1.10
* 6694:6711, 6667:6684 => 1.06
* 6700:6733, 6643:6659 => 1.15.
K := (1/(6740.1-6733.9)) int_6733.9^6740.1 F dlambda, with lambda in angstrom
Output 9.7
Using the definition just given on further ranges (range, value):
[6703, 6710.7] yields 9.82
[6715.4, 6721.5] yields 9.89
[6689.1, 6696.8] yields 8.75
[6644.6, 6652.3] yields 8.48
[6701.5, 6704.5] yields 9.85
